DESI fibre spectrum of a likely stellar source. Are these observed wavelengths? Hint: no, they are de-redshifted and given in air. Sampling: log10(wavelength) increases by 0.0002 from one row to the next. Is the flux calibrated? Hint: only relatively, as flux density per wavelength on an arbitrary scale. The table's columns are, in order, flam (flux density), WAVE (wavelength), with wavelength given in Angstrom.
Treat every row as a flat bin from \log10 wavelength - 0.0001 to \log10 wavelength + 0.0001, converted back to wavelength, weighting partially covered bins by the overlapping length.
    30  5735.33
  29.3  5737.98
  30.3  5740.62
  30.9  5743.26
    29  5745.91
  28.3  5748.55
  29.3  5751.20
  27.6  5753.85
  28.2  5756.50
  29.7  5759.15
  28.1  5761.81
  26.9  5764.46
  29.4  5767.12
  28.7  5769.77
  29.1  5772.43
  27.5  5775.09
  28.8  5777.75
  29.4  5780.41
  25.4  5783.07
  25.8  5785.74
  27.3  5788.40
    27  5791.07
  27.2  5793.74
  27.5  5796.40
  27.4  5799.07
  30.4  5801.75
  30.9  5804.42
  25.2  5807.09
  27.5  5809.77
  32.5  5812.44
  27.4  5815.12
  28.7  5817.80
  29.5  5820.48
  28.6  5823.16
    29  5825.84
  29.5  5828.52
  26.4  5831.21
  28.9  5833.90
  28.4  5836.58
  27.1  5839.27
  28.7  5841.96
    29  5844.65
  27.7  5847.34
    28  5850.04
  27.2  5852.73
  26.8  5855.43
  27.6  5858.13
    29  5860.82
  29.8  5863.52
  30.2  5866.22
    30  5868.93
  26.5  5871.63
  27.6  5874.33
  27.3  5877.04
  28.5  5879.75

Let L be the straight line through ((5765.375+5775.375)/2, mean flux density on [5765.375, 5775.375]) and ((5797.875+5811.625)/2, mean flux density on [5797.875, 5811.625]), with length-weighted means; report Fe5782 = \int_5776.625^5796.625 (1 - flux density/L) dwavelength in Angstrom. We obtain 0.92 Angstrom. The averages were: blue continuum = 28.7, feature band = 27.3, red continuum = 28.4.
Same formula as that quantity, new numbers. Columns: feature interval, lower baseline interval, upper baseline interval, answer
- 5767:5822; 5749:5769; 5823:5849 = 0.37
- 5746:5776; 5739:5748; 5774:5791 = 0.29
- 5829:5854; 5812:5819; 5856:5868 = 0.94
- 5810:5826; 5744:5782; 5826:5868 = -0.43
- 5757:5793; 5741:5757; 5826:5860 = 1.01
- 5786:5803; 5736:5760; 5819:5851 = 0.65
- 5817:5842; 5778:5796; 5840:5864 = -0.61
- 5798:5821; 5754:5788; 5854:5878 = -0.55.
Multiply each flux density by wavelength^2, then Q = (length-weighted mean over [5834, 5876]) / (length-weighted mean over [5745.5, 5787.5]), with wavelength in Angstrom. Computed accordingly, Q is 1.03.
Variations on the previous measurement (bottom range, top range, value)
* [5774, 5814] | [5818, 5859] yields 1.02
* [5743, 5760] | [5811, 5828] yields 1.04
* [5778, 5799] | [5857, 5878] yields 1.08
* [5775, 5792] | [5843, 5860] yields 1.04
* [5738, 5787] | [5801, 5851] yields 1.03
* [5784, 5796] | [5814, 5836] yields 1.08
